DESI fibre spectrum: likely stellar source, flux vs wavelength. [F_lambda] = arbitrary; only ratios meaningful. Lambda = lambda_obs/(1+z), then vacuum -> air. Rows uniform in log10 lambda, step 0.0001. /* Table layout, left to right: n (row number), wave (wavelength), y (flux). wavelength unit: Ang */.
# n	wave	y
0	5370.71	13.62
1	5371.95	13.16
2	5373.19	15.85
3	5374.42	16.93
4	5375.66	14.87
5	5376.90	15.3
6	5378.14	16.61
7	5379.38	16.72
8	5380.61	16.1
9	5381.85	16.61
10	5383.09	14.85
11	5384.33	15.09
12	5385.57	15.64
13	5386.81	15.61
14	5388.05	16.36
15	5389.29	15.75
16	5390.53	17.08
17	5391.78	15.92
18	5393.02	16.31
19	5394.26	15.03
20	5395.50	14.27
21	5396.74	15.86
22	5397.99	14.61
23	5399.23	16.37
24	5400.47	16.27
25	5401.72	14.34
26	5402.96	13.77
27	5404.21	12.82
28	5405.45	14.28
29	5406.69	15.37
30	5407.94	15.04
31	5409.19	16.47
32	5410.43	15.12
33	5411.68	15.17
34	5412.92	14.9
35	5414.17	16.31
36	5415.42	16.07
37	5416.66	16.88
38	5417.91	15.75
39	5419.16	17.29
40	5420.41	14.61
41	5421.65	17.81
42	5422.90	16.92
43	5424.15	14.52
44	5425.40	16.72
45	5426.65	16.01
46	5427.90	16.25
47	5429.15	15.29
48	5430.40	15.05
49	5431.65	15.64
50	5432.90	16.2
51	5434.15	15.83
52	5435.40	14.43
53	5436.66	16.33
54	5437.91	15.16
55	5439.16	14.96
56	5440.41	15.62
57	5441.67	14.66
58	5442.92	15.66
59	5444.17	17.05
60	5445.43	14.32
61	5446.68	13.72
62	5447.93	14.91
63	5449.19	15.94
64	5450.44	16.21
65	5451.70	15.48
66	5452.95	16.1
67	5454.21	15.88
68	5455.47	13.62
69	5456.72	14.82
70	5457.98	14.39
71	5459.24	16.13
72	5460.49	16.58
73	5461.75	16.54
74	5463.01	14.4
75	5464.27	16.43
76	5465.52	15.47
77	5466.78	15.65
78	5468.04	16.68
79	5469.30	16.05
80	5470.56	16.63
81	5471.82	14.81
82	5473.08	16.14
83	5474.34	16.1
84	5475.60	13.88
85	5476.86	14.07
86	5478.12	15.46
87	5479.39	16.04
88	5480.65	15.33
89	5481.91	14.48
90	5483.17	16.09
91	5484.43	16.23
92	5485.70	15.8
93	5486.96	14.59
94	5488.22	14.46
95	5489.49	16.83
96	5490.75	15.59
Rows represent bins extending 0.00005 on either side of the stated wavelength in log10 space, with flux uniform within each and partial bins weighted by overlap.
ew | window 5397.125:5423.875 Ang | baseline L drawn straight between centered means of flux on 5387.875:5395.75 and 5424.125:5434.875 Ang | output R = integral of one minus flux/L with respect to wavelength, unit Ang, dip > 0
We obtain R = 0.5 Ang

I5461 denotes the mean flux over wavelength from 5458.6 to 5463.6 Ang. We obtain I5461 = 15.9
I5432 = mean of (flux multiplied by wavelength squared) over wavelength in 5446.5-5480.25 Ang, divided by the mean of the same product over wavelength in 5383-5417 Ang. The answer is 1.0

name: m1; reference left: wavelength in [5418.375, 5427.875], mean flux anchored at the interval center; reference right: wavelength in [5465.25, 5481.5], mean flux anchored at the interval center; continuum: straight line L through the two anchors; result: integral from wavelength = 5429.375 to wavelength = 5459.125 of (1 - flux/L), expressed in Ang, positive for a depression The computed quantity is 1.2 Ang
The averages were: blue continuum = 16.3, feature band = 15.3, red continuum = 15.5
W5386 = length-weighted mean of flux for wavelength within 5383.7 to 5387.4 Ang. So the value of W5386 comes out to 15.4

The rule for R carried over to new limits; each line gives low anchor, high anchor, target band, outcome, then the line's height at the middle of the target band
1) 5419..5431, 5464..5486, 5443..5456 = 0.4 Ang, 15.8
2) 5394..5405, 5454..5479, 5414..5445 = -1.6 Ang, 15.1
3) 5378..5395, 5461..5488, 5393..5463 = 1.3 Ang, 15.8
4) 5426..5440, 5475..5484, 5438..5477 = -0.4 Ang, 15.3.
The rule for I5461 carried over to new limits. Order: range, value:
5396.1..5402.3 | 15.5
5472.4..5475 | 16.1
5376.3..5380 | 16.2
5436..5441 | 15.5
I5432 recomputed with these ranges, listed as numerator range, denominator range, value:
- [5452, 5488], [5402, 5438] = 1.01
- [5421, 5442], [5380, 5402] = 1.02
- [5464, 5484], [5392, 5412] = 1.06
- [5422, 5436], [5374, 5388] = 1.01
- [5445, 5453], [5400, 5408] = 1.07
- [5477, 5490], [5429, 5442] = 1.02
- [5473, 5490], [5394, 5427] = 1.02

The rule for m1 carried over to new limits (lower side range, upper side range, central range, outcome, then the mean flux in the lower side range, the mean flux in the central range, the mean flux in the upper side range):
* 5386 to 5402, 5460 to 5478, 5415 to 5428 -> -0.5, 15.7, 16.3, 15.7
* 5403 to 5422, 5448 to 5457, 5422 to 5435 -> -0.3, 15.5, 15.9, 15.4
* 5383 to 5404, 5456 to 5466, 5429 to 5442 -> 0.1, 15.4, 15.4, 15.6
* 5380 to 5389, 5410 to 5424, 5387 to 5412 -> 0.9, 15.8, 15.3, 16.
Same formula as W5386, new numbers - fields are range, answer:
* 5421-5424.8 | 16.4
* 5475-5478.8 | 14.5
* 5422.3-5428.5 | 16.1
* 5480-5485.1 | 15.5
